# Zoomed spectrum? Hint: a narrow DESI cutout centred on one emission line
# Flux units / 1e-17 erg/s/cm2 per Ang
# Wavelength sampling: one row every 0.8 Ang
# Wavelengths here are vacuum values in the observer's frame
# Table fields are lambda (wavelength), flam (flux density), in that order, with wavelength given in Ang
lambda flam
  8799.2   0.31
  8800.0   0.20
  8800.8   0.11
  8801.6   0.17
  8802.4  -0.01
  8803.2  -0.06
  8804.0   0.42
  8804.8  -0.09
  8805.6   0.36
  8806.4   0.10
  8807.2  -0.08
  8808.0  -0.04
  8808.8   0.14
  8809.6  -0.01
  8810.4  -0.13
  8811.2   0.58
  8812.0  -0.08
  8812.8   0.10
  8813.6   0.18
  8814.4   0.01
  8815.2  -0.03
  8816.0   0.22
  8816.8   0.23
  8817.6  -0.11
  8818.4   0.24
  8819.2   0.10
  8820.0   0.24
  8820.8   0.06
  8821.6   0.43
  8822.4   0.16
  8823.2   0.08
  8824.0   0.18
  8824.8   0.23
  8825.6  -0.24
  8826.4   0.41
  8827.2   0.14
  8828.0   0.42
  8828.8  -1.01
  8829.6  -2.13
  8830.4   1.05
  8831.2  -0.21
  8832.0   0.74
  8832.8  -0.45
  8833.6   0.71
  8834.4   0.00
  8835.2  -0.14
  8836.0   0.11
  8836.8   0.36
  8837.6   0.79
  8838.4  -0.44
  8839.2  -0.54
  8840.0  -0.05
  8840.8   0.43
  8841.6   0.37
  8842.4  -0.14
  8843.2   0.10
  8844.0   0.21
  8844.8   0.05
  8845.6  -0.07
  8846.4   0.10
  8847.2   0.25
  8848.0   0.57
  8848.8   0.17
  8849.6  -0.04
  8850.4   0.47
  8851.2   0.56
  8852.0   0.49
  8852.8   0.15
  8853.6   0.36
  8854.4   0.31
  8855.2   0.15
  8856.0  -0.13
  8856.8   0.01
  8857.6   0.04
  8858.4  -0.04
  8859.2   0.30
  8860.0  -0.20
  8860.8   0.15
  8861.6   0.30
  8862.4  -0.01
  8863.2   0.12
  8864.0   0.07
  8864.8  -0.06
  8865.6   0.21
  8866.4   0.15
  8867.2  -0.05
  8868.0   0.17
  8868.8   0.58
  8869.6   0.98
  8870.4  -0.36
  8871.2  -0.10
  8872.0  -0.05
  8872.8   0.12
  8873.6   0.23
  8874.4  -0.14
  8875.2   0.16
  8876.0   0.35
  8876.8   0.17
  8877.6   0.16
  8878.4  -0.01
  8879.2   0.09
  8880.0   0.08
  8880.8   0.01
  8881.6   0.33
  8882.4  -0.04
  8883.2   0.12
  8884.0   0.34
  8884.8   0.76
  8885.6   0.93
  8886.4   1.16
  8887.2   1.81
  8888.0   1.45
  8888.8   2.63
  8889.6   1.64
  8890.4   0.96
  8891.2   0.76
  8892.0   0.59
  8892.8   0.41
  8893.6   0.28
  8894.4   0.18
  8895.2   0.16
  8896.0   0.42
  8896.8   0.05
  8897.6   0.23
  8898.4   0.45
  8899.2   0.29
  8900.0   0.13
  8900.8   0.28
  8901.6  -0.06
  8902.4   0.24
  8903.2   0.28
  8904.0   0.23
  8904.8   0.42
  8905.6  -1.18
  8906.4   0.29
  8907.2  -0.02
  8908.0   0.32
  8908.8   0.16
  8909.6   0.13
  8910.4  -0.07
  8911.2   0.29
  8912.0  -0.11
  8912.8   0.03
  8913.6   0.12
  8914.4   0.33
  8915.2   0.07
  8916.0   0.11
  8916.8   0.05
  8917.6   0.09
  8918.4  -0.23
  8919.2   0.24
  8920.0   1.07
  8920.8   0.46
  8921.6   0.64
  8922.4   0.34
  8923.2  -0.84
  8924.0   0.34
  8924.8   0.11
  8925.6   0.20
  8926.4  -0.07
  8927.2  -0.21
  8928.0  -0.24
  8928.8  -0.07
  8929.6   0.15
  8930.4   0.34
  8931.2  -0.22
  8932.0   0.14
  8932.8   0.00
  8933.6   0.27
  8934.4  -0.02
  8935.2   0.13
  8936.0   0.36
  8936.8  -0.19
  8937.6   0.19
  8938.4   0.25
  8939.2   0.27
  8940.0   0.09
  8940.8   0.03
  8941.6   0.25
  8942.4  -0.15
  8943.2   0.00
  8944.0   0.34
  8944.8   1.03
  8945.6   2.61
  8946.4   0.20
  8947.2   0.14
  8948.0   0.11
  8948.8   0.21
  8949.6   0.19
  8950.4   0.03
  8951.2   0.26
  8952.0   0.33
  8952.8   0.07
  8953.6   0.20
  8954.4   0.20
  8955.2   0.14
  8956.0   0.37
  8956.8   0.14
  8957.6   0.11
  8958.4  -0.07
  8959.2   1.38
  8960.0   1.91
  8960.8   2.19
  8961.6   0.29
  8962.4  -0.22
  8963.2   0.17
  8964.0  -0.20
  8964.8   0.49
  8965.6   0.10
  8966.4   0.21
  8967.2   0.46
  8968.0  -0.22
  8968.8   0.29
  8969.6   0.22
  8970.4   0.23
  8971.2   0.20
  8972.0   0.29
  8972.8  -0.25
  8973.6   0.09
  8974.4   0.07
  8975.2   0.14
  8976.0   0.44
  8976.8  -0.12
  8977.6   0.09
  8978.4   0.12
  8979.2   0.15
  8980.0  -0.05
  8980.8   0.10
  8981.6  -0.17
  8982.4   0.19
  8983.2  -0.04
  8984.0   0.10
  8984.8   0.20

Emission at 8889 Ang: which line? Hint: H-beta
